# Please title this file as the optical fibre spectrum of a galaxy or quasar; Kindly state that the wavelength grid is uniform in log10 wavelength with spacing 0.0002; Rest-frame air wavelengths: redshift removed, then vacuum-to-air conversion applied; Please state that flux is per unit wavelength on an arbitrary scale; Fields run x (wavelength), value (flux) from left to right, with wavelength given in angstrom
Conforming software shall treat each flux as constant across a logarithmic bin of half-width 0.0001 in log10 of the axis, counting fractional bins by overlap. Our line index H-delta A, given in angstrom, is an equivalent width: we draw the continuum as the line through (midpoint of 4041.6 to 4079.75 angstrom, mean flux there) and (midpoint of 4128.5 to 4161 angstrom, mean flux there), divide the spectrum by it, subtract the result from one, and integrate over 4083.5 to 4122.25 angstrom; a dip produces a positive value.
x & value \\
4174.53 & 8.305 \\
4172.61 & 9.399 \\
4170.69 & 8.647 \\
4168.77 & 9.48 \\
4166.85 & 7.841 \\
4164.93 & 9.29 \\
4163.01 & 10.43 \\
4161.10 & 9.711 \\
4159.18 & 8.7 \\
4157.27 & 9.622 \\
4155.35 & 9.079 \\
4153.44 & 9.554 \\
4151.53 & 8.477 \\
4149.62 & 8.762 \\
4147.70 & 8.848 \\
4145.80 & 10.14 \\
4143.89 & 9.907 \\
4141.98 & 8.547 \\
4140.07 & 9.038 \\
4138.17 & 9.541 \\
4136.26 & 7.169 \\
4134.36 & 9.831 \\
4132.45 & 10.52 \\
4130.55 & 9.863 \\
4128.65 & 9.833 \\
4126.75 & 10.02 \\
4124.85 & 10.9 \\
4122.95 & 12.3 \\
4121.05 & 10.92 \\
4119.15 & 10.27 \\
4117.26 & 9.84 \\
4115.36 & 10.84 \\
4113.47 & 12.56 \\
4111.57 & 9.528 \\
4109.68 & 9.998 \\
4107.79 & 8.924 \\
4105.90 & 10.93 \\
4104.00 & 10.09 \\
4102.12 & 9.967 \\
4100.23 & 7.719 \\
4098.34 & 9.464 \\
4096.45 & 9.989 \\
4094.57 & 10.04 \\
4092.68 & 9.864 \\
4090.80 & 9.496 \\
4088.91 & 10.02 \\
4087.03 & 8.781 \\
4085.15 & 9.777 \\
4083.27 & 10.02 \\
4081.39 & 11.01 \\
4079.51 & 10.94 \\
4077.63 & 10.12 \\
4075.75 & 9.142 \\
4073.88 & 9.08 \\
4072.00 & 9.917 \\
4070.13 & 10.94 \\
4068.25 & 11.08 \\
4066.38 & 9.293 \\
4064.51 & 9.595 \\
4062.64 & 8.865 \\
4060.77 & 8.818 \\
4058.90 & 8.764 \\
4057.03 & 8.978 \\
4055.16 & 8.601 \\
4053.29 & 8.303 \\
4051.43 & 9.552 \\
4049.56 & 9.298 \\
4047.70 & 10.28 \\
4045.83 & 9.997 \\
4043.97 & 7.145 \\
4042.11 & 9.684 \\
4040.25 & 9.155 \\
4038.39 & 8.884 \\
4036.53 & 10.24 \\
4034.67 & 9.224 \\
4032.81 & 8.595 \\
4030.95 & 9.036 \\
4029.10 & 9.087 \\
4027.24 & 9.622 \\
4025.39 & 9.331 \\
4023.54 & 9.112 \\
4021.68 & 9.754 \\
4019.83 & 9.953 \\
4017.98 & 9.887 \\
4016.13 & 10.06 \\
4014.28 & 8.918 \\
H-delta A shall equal -2.6 angstrom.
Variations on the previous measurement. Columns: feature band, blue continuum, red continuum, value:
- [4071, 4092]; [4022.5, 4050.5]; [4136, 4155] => -1.5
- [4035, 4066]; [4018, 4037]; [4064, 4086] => 1.9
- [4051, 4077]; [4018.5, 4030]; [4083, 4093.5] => 0.6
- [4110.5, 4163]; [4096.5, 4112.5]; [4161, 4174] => -2.2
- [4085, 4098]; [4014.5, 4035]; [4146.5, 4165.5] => -0.5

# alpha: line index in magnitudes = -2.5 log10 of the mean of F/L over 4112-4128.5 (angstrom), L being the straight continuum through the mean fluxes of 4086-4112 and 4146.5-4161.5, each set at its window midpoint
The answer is -0.15 mag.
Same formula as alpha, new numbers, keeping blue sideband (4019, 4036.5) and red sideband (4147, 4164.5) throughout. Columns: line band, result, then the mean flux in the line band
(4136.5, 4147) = 0.00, 9.27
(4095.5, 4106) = -0.04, 9.59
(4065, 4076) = -0.07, 9.95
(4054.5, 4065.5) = 0.04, 8.95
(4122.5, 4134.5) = -0.13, 10.4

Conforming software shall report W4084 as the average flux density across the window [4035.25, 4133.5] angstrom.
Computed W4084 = 9.81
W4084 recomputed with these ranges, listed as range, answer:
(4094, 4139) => 10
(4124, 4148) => 9.57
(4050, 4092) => 9.59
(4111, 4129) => 10.8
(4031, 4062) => 9.09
